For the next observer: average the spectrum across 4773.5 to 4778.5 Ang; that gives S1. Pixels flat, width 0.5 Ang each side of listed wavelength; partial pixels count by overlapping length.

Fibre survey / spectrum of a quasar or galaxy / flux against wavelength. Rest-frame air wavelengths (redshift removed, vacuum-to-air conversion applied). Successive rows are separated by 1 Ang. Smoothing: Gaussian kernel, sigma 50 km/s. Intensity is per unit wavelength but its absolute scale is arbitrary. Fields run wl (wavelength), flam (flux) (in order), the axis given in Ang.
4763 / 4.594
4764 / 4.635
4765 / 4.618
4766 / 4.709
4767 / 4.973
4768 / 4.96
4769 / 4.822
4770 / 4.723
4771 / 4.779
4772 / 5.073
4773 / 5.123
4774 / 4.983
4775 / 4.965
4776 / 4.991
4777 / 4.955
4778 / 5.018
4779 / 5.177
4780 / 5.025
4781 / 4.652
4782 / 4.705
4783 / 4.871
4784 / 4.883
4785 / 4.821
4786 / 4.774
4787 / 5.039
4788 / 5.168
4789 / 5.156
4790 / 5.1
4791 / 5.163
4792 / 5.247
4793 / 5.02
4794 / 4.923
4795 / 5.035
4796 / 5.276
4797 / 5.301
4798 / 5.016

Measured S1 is 4.98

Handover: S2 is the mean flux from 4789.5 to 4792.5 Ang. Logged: 5.17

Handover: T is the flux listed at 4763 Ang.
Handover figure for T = 4.594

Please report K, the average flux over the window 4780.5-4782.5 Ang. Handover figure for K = 4.68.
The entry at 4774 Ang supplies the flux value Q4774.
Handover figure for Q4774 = 4.983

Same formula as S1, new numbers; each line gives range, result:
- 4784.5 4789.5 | 4.99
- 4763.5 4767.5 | 4.73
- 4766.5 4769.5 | 4.92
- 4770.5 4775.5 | 4.98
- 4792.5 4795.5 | 4.99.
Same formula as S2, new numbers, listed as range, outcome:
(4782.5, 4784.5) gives 4.88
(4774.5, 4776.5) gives 4.98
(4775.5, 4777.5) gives 4.97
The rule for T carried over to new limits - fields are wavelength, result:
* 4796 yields 5.276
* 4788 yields 5.168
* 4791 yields 5.163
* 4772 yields 5.073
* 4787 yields 5.039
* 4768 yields 4.96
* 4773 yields 5.123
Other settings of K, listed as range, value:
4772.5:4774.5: 5.05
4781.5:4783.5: 4.79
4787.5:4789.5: 5.16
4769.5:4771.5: 4.75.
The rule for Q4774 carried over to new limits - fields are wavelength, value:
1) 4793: 5.02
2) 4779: 5.177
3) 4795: 5.035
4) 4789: 5.156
